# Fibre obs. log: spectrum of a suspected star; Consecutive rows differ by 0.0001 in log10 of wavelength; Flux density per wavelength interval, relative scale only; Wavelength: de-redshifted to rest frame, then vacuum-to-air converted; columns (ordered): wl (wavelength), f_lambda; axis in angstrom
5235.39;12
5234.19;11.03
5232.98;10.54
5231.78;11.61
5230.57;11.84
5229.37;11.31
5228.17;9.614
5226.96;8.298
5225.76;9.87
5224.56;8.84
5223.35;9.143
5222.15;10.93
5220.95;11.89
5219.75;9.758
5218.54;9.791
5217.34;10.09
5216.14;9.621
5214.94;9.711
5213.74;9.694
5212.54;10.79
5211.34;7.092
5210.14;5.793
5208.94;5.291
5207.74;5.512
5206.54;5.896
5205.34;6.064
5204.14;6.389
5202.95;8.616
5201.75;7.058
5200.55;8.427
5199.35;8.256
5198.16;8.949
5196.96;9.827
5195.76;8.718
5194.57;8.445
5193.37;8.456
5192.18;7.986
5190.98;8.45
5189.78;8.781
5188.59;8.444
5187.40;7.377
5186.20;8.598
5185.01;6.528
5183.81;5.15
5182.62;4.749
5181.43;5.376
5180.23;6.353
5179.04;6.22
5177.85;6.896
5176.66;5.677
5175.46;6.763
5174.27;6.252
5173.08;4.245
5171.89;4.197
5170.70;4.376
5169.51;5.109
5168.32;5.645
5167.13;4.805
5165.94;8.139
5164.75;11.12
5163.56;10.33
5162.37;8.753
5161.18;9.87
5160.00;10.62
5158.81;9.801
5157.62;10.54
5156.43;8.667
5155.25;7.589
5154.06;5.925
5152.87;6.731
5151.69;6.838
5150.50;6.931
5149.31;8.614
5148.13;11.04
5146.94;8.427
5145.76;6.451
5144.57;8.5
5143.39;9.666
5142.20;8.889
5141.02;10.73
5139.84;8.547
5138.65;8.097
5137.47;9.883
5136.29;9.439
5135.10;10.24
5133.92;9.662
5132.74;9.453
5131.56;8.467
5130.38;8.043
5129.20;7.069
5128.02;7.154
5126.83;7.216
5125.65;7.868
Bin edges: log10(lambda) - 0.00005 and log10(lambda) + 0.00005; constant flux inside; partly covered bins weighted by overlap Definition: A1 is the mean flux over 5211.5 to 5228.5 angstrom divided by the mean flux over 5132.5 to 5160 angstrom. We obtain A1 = 1.1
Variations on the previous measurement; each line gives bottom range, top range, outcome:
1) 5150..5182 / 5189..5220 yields 1.14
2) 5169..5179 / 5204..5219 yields 1.43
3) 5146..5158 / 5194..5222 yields 1.04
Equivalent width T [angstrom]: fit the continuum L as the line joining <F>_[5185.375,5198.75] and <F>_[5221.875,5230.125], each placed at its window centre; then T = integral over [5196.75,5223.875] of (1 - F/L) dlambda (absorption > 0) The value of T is 2.2 angstrom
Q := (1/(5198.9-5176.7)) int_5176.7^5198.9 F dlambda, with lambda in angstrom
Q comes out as 7.48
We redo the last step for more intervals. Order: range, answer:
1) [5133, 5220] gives 7.89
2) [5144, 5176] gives 7.64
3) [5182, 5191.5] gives 7.25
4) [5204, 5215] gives 7.13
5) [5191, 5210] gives 7.57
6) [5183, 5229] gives 8.37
